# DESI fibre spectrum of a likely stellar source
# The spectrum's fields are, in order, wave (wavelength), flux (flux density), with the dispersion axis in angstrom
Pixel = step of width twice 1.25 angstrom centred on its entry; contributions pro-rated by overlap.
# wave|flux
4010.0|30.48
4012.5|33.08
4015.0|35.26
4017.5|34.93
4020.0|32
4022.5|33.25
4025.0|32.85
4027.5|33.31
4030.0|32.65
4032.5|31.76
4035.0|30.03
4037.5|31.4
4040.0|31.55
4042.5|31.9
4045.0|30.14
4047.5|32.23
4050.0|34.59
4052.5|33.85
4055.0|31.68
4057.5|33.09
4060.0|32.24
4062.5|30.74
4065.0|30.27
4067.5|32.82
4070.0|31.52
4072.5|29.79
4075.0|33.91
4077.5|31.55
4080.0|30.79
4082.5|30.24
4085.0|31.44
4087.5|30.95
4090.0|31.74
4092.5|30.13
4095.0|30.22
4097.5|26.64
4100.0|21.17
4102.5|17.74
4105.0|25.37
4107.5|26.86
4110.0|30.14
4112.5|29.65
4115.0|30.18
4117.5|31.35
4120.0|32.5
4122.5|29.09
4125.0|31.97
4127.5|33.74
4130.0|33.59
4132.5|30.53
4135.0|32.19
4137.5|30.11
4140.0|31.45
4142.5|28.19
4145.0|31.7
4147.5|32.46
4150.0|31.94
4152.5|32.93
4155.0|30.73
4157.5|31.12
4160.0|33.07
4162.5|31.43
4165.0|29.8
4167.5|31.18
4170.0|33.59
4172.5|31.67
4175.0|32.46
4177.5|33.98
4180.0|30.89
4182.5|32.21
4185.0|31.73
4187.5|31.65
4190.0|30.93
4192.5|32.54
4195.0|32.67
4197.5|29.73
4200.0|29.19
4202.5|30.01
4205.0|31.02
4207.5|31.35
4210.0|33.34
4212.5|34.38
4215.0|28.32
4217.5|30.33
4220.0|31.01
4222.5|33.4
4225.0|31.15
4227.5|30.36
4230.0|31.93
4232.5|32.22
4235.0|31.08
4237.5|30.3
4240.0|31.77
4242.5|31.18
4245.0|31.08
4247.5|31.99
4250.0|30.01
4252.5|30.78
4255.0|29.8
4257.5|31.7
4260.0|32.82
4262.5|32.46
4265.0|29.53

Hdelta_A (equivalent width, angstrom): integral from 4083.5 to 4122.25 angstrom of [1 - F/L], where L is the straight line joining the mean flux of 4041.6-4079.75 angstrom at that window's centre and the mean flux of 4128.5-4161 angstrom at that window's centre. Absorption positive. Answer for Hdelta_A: 4.1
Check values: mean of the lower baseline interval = 32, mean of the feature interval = 28.4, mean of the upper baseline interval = 31.5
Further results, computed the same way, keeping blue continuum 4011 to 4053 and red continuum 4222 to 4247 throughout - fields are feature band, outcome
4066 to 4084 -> 0.5 angstrom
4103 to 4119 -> 1.8 angstrom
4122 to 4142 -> 0.3 angstrom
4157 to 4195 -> -0.2 angstrom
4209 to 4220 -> 0.0 angstrom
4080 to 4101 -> 1.9 angstrom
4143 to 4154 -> 0.0 angstrom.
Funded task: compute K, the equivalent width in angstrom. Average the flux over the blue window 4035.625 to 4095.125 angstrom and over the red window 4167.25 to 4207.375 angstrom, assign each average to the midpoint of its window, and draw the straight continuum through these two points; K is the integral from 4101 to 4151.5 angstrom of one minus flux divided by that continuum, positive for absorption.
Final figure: 2.6 angstrom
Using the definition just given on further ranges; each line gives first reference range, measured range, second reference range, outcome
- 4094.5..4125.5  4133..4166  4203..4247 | -2.6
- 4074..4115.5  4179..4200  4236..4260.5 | -0.9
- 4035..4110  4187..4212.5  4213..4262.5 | -0.3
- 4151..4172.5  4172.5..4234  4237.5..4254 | -0.3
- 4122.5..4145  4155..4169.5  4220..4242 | 0.0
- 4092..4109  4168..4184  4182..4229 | -1.5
